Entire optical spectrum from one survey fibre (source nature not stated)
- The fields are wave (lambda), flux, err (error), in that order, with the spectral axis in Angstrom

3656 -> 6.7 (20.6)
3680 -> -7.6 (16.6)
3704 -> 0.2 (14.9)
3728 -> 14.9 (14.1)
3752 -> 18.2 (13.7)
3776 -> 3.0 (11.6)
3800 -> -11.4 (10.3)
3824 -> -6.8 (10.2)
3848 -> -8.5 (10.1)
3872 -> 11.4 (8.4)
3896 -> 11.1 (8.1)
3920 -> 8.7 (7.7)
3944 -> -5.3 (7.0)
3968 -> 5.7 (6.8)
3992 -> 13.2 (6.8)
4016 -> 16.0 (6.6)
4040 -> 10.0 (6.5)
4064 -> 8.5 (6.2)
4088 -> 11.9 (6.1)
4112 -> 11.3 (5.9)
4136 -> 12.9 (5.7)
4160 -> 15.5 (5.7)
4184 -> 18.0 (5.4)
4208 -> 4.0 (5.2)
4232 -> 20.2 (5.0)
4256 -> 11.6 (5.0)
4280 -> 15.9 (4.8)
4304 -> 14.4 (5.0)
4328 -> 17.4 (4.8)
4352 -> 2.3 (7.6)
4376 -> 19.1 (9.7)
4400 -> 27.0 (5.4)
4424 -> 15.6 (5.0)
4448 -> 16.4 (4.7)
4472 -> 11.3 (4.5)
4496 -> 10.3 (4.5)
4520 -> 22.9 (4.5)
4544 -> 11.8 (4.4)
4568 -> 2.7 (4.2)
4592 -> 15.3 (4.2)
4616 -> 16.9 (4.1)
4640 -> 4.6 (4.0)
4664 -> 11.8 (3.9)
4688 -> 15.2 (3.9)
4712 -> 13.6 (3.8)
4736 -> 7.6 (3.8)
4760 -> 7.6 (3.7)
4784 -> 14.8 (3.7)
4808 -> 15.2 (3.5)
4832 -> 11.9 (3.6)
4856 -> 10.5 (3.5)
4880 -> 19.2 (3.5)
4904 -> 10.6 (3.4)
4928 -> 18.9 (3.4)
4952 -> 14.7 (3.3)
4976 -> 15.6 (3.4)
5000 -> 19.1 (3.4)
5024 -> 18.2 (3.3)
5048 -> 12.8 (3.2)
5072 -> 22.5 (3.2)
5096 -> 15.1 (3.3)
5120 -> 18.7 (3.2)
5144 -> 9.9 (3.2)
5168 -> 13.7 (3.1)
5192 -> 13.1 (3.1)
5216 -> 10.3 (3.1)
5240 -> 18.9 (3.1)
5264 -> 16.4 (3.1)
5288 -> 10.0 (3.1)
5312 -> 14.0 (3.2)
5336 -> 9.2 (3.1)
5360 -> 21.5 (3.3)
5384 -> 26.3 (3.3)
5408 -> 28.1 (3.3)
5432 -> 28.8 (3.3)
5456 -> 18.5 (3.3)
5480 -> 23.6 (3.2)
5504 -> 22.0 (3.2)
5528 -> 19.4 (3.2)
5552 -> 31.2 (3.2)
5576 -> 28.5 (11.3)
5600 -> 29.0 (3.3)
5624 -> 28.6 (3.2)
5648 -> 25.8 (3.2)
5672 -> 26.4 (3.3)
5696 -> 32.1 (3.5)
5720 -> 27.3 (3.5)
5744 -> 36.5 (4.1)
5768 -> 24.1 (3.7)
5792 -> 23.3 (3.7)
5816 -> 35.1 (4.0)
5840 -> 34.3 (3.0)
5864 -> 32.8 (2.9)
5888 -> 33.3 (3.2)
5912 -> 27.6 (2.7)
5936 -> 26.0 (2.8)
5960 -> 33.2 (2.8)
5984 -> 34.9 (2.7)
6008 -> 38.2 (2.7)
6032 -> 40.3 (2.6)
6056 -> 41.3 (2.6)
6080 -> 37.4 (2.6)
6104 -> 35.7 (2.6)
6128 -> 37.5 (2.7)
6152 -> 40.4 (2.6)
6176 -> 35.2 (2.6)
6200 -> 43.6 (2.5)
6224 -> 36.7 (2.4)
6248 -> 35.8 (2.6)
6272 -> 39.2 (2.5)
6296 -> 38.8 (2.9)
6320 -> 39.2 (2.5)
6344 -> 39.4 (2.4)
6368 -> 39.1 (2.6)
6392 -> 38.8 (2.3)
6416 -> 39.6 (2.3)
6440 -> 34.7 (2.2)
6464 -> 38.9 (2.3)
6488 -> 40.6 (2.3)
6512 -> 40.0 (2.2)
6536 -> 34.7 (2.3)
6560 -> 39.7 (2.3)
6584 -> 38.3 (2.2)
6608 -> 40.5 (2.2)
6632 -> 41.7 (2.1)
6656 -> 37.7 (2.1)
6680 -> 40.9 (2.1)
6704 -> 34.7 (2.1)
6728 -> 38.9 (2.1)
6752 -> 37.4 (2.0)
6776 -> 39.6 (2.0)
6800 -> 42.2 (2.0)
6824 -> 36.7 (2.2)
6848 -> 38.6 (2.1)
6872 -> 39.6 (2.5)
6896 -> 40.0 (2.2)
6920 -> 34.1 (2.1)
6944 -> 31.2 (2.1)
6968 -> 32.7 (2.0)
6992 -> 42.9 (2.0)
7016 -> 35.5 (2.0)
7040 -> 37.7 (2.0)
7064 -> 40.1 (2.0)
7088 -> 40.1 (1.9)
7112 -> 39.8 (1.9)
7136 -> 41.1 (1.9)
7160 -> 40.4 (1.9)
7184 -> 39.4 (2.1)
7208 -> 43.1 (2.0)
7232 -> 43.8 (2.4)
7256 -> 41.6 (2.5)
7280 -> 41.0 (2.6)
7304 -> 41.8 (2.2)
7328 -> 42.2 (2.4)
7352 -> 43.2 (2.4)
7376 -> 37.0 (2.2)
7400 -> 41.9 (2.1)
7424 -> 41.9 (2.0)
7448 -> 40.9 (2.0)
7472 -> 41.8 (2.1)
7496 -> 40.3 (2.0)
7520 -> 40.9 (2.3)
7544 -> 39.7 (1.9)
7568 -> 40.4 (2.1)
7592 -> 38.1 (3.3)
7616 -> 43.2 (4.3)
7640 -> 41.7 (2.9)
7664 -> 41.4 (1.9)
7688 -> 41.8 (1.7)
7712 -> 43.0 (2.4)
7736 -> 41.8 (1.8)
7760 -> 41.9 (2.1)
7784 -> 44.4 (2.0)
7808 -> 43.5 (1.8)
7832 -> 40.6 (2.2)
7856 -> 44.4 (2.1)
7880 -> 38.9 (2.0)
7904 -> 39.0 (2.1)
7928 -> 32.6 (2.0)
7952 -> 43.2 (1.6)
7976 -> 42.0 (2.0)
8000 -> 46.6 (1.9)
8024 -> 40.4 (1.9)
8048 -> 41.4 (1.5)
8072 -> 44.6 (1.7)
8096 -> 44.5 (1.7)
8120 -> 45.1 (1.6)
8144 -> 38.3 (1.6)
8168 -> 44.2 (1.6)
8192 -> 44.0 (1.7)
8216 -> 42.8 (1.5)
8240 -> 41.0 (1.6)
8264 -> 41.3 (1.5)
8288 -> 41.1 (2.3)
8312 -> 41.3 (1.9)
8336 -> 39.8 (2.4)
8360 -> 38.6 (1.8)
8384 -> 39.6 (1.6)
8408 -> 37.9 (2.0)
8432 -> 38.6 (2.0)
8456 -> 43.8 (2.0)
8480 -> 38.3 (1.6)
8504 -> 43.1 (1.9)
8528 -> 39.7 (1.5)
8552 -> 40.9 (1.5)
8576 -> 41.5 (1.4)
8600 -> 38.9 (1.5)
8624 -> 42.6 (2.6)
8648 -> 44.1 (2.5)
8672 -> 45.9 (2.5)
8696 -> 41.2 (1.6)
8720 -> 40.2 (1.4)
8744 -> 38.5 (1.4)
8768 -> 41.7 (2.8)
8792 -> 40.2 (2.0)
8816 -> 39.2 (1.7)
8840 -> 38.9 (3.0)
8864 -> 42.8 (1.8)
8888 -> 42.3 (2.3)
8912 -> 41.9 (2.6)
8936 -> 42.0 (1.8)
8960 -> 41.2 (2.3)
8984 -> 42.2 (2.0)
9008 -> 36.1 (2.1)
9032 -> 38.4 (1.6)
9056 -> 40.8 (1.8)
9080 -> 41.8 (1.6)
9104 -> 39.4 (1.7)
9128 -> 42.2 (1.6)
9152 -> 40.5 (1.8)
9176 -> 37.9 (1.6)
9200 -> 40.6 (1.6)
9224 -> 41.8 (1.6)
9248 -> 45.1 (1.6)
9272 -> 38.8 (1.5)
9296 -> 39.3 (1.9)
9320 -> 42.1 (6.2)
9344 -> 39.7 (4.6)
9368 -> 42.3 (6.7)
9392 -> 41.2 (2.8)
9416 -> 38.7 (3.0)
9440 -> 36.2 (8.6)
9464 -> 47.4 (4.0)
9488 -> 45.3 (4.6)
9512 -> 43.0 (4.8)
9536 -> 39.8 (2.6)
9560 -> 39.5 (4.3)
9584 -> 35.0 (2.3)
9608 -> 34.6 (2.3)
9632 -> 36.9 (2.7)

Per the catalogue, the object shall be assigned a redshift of 0.346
